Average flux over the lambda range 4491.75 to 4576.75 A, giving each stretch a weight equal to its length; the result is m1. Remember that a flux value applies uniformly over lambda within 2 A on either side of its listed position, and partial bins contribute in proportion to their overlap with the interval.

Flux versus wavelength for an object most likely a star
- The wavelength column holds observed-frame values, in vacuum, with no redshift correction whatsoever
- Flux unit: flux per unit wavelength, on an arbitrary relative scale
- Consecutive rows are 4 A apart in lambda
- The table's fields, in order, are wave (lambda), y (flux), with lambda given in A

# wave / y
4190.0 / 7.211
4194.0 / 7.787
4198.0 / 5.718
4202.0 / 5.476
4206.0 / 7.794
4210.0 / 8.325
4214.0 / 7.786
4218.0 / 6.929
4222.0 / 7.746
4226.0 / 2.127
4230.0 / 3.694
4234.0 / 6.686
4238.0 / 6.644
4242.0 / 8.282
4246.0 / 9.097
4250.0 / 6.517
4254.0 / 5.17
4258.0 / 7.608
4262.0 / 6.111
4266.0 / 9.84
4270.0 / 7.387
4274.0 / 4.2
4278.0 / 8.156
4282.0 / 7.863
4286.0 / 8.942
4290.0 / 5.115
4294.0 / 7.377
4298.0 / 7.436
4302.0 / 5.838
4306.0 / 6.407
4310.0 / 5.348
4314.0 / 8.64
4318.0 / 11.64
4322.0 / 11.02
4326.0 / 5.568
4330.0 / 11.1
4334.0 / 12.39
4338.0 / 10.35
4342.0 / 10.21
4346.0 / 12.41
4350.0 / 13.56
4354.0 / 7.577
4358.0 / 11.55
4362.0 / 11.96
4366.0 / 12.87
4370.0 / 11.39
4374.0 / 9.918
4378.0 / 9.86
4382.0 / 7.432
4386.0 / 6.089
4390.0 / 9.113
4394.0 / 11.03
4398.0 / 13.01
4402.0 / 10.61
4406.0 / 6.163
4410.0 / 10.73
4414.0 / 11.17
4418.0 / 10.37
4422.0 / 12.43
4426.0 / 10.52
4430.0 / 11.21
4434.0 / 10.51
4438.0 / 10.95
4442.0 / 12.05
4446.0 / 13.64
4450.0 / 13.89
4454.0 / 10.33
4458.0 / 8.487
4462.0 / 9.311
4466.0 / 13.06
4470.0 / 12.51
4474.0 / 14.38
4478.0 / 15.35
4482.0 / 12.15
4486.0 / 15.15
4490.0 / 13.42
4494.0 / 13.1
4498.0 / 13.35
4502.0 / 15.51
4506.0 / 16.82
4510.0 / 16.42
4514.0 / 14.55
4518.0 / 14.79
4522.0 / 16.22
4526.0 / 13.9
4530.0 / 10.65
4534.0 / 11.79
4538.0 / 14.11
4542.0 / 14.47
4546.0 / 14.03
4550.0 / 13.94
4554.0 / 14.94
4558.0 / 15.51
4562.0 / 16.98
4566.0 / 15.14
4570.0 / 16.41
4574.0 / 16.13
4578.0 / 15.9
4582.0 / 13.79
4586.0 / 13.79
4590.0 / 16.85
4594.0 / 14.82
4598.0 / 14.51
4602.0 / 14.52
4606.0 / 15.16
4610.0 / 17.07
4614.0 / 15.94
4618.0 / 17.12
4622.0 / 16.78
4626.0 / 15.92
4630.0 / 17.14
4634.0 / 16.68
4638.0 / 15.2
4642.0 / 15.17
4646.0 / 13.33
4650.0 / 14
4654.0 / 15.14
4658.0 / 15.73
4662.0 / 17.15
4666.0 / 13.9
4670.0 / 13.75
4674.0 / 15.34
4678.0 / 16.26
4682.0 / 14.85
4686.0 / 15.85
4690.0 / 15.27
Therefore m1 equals 14.7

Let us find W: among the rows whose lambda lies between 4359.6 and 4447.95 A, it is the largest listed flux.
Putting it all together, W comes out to 13.64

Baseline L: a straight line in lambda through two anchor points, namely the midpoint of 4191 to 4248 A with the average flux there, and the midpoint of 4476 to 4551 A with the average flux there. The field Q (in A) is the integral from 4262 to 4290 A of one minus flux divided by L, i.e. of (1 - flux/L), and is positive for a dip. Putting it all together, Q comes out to 2.5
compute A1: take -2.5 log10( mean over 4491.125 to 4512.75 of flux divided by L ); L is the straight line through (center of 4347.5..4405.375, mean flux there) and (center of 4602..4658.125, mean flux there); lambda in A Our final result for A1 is -0.15 mag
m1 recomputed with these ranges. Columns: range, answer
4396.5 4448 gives 11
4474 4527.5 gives 14.7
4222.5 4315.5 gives 6.72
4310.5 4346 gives 10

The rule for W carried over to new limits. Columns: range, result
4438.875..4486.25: 15.35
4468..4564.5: 16.98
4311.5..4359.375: 13.56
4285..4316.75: 8.942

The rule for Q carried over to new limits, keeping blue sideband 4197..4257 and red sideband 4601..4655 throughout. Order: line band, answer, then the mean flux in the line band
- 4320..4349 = -4.9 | 10.5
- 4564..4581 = -1.6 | 15.8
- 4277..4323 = 2.8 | 7.74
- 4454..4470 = 1.8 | 10.6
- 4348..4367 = -3.8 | 11.4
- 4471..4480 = -1.8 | 14.6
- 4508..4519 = -1.9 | 15.3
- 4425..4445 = 0.2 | 11.2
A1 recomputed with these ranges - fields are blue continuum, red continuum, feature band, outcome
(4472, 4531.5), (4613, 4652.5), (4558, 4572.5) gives -0.07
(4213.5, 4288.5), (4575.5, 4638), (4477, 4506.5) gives -0.11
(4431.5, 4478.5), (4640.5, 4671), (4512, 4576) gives -0.11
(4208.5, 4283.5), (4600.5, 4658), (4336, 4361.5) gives -0.19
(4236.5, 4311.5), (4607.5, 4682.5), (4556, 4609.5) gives -0.09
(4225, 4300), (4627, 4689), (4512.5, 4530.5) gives -0.16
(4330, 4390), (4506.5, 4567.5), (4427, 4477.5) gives 0.08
